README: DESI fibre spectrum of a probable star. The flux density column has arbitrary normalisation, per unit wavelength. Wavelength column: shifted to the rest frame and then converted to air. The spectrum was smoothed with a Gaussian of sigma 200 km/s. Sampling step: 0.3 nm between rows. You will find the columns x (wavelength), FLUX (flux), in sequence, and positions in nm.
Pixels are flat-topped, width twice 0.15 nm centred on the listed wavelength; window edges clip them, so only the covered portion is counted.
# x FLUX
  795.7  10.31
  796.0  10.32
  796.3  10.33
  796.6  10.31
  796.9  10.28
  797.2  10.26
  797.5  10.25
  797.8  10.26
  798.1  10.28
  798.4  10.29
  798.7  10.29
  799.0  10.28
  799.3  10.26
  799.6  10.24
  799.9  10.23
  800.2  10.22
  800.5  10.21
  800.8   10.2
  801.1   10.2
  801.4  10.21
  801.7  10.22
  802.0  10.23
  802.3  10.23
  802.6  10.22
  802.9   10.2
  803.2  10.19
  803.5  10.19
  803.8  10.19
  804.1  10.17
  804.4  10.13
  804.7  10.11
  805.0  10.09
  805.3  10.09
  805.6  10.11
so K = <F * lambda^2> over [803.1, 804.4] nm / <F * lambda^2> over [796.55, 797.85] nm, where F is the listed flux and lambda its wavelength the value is 1.01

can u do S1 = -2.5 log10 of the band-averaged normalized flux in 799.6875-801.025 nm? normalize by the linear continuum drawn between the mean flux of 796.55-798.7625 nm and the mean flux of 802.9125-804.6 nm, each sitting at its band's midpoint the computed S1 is 0.00 mag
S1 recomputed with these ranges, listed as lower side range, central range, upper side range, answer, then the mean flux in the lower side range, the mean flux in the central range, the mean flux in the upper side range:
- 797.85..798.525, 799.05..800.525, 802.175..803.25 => 0.00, 10.3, 10.2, 10.2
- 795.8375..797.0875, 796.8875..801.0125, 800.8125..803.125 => 0.00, 10.3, 10.3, 10.2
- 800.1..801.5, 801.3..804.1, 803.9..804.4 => 0.00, 10.2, 10.2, 10.2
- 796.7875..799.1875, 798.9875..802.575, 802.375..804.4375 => 0.00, 10.3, 10.2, 10.2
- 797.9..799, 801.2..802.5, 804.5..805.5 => 0.00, 10.3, 10.2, 10.1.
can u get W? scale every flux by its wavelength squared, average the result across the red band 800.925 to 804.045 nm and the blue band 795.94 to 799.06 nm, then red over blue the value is 1.00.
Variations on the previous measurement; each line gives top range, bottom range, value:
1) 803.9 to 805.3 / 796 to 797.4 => 1.00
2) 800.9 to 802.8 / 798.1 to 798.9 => 1.00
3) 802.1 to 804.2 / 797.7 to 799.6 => 1.00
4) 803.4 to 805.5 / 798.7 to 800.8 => 1.00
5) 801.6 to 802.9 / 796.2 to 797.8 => 1.01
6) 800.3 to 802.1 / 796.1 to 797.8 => 1.00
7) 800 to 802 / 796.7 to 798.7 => 1.00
